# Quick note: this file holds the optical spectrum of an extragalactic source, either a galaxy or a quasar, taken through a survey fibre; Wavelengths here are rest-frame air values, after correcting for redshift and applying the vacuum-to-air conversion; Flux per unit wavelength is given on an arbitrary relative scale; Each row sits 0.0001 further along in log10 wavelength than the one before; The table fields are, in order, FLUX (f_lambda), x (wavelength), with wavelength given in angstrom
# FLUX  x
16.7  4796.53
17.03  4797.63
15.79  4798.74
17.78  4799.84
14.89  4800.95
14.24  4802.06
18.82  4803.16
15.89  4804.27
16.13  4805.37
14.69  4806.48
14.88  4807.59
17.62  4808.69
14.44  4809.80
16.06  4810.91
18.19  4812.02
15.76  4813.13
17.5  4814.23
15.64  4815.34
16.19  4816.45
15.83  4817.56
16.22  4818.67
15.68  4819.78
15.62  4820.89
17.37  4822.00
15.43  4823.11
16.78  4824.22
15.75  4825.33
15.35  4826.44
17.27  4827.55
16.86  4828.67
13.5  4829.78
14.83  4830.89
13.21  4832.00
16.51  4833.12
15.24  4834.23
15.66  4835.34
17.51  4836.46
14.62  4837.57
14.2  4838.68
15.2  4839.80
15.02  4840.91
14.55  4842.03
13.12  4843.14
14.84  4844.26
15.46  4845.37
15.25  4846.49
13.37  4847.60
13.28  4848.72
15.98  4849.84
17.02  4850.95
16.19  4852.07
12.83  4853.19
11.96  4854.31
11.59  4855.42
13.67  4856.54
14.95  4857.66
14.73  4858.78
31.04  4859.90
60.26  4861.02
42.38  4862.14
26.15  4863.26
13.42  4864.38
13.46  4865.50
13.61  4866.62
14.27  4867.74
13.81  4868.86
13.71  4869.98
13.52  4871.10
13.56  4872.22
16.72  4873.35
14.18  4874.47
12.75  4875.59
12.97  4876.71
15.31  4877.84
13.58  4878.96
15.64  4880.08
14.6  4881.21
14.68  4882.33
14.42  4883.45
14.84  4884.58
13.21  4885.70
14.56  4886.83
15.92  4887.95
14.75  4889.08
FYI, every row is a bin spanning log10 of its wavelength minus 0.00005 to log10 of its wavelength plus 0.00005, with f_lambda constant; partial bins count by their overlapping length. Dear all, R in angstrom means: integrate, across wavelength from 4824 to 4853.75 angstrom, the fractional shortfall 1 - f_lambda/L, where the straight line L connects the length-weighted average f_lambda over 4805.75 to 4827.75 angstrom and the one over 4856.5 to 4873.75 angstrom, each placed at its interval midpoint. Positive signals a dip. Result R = 5.0 angstrom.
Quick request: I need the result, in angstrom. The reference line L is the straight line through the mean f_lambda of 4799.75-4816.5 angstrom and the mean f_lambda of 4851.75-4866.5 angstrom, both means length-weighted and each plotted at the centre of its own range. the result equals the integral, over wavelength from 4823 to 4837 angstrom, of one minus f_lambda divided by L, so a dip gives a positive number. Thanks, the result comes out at 2.1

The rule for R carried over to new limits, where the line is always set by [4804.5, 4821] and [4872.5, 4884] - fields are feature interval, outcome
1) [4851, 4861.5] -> -3.8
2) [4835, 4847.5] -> 0.3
